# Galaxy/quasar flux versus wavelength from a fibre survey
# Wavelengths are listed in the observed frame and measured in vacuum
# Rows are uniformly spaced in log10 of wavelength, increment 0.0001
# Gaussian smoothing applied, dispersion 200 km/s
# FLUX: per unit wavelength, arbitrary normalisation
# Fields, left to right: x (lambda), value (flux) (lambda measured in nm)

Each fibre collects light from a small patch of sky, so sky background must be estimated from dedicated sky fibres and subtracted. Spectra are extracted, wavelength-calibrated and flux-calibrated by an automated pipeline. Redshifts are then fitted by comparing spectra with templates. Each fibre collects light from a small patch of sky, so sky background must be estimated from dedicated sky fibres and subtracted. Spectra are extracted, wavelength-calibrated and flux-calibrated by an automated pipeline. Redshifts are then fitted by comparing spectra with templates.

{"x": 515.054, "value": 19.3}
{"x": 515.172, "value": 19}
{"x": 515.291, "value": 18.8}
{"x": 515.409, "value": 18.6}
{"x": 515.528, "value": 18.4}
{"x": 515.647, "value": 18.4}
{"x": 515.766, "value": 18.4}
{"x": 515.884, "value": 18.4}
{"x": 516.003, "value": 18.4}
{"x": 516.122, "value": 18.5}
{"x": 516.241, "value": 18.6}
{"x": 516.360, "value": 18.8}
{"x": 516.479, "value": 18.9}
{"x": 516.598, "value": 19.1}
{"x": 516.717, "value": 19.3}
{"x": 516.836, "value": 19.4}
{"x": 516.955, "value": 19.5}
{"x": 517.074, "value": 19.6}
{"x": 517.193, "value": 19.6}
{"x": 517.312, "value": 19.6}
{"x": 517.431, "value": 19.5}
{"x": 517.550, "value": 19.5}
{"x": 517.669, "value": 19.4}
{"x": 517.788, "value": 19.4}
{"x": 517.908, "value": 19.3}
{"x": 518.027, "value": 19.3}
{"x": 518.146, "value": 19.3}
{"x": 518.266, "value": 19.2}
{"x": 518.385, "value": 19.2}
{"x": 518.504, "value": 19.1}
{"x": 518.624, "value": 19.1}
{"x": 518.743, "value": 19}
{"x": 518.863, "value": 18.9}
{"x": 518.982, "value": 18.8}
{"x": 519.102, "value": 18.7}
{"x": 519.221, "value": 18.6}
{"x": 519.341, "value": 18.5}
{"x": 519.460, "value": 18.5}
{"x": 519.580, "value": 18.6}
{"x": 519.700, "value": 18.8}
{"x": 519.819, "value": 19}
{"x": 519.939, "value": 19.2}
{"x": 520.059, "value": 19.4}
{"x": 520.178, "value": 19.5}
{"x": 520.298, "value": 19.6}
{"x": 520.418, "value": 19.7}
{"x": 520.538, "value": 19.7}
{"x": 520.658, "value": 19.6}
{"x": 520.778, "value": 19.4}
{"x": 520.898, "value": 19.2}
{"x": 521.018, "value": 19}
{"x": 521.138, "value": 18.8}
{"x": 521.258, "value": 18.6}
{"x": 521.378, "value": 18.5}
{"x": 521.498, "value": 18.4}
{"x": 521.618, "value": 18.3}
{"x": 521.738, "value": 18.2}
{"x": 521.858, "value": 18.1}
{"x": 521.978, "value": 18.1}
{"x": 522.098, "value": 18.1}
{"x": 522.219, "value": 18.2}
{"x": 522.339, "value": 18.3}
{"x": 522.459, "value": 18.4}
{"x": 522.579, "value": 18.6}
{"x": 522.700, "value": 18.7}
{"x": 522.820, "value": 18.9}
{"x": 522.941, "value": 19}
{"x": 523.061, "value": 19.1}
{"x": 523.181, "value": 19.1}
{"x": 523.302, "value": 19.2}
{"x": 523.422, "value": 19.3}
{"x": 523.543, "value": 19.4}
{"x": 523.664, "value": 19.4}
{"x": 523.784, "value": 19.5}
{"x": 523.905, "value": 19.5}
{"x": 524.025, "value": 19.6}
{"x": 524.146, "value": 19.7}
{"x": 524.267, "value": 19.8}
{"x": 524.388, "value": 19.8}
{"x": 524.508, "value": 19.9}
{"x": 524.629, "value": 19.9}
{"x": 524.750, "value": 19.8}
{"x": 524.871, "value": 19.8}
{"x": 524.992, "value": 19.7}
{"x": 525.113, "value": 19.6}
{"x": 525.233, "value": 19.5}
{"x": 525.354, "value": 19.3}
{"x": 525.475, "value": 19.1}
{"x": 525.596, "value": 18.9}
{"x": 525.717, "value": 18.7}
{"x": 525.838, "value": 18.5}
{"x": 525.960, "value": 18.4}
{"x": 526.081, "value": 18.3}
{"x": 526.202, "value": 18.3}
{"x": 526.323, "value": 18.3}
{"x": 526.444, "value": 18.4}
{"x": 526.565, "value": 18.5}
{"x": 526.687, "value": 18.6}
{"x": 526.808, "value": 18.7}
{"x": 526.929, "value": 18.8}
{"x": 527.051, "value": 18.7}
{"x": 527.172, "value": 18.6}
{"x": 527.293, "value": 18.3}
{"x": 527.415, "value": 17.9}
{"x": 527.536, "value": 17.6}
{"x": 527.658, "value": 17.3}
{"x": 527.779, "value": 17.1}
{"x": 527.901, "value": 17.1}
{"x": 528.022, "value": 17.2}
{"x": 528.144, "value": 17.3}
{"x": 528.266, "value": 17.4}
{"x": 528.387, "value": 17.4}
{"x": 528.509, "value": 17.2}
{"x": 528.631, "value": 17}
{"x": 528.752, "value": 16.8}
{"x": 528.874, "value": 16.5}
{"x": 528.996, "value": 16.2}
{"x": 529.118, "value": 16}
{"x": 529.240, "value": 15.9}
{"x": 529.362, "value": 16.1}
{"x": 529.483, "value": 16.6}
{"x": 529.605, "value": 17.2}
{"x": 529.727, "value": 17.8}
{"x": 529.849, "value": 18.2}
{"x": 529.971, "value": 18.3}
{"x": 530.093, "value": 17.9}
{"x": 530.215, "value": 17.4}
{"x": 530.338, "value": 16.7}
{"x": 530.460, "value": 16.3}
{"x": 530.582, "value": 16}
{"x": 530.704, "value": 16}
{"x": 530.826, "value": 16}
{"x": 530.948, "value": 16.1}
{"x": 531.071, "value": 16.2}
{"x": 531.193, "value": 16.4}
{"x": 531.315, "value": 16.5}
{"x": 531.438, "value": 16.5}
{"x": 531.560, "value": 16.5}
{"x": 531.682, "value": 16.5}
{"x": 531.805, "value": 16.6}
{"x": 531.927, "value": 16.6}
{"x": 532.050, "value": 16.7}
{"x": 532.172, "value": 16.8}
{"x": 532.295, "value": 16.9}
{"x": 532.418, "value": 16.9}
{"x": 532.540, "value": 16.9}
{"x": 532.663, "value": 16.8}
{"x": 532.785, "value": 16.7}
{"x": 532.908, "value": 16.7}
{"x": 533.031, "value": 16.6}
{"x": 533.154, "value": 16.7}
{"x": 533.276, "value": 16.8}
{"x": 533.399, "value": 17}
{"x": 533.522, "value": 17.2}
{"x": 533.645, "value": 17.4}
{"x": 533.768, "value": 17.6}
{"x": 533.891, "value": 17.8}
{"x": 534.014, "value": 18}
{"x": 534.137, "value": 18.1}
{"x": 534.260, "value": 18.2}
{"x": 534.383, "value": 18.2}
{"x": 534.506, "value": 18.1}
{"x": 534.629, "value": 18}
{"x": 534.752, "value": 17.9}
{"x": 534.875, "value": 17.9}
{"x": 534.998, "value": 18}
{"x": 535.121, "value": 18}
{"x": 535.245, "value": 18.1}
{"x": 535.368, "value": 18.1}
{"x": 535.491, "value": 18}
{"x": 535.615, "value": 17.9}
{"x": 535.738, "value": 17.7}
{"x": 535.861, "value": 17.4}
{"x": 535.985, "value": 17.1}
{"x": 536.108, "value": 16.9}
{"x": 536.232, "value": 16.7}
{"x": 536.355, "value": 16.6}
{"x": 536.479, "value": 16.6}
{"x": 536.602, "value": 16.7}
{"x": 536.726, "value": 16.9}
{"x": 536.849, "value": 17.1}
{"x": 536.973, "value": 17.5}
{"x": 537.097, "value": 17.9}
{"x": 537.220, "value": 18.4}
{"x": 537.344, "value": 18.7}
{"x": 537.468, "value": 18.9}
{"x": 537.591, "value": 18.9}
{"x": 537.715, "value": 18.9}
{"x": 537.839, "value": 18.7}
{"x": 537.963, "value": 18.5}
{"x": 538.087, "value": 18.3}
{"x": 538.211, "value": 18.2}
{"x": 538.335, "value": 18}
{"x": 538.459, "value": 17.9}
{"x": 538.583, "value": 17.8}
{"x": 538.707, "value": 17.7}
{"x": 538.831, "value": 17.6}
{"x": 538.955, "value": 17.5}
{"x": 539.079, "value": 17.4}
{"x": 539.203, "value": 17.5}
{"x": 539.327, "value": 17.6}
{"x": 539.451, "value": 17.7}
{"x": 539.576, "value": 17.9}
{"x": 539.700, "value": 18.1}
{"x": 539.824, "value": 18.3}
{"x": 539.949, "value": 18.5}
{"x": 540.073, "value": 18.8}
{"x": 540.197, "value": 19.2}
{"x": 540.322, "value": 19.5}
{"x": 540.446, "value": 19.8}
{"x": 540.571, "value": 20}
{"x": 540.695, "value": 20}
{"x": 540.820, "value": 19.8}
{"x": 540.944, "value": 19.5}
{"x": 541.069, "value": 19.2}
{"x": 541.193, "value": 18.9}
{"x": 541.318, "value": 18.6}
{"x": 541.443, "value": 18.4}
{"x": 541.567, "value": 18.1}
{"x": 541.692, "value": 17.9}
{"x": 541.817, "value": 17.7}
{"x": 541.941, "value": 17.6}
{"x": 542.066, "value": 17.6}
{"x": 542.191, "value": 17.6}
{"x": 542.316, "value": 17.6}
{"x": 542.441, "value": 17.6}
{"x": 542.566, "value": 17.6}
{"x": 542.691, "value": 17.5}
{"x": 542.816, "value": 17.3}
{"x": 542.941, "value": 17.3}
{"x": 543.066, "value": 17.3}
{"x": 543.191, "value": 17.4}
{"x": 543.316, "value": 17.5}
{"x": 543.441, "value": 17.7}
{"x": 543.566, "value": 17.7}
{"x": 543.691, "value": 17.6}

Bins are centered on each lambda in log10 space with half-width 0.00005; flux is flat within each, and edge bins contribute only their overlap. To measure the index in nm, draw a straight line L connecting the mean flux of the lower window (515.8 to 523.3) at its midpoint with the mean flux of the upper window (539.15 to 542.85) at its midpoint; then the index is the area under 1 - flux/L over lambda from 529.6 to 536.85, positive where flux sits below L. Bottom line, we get 0.56 nm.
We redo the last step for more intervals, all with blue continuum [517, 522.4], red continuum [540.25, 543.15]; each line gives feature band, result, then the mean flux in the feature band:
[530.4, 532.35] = 0.23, 16.4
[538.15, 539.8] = 0.06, 17.8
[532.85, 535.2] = 0.12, 17.6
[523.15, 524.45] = -0.04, 19.5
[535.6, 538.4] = 0.11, 17.8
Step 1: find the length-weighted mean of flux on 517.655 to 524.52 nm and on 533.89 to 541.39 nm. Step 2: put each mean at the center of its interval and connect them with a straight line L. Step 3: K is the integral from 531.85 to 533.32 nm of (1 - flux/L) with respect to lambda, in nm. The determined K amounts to 0.13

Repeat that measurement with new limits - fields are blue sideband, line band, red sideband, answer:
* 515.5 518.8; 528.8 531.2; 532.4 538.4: 0.18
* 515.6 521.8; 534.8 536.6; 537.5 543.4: 0.09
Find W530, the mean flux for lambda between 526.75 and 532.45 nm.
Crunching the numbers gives 17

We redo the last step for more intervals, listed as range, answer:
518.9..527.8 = 18.9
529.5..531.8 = 16.8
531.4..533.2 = 16.7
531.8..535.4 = 17.4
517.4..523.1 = 18.9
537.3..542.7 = 18.3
